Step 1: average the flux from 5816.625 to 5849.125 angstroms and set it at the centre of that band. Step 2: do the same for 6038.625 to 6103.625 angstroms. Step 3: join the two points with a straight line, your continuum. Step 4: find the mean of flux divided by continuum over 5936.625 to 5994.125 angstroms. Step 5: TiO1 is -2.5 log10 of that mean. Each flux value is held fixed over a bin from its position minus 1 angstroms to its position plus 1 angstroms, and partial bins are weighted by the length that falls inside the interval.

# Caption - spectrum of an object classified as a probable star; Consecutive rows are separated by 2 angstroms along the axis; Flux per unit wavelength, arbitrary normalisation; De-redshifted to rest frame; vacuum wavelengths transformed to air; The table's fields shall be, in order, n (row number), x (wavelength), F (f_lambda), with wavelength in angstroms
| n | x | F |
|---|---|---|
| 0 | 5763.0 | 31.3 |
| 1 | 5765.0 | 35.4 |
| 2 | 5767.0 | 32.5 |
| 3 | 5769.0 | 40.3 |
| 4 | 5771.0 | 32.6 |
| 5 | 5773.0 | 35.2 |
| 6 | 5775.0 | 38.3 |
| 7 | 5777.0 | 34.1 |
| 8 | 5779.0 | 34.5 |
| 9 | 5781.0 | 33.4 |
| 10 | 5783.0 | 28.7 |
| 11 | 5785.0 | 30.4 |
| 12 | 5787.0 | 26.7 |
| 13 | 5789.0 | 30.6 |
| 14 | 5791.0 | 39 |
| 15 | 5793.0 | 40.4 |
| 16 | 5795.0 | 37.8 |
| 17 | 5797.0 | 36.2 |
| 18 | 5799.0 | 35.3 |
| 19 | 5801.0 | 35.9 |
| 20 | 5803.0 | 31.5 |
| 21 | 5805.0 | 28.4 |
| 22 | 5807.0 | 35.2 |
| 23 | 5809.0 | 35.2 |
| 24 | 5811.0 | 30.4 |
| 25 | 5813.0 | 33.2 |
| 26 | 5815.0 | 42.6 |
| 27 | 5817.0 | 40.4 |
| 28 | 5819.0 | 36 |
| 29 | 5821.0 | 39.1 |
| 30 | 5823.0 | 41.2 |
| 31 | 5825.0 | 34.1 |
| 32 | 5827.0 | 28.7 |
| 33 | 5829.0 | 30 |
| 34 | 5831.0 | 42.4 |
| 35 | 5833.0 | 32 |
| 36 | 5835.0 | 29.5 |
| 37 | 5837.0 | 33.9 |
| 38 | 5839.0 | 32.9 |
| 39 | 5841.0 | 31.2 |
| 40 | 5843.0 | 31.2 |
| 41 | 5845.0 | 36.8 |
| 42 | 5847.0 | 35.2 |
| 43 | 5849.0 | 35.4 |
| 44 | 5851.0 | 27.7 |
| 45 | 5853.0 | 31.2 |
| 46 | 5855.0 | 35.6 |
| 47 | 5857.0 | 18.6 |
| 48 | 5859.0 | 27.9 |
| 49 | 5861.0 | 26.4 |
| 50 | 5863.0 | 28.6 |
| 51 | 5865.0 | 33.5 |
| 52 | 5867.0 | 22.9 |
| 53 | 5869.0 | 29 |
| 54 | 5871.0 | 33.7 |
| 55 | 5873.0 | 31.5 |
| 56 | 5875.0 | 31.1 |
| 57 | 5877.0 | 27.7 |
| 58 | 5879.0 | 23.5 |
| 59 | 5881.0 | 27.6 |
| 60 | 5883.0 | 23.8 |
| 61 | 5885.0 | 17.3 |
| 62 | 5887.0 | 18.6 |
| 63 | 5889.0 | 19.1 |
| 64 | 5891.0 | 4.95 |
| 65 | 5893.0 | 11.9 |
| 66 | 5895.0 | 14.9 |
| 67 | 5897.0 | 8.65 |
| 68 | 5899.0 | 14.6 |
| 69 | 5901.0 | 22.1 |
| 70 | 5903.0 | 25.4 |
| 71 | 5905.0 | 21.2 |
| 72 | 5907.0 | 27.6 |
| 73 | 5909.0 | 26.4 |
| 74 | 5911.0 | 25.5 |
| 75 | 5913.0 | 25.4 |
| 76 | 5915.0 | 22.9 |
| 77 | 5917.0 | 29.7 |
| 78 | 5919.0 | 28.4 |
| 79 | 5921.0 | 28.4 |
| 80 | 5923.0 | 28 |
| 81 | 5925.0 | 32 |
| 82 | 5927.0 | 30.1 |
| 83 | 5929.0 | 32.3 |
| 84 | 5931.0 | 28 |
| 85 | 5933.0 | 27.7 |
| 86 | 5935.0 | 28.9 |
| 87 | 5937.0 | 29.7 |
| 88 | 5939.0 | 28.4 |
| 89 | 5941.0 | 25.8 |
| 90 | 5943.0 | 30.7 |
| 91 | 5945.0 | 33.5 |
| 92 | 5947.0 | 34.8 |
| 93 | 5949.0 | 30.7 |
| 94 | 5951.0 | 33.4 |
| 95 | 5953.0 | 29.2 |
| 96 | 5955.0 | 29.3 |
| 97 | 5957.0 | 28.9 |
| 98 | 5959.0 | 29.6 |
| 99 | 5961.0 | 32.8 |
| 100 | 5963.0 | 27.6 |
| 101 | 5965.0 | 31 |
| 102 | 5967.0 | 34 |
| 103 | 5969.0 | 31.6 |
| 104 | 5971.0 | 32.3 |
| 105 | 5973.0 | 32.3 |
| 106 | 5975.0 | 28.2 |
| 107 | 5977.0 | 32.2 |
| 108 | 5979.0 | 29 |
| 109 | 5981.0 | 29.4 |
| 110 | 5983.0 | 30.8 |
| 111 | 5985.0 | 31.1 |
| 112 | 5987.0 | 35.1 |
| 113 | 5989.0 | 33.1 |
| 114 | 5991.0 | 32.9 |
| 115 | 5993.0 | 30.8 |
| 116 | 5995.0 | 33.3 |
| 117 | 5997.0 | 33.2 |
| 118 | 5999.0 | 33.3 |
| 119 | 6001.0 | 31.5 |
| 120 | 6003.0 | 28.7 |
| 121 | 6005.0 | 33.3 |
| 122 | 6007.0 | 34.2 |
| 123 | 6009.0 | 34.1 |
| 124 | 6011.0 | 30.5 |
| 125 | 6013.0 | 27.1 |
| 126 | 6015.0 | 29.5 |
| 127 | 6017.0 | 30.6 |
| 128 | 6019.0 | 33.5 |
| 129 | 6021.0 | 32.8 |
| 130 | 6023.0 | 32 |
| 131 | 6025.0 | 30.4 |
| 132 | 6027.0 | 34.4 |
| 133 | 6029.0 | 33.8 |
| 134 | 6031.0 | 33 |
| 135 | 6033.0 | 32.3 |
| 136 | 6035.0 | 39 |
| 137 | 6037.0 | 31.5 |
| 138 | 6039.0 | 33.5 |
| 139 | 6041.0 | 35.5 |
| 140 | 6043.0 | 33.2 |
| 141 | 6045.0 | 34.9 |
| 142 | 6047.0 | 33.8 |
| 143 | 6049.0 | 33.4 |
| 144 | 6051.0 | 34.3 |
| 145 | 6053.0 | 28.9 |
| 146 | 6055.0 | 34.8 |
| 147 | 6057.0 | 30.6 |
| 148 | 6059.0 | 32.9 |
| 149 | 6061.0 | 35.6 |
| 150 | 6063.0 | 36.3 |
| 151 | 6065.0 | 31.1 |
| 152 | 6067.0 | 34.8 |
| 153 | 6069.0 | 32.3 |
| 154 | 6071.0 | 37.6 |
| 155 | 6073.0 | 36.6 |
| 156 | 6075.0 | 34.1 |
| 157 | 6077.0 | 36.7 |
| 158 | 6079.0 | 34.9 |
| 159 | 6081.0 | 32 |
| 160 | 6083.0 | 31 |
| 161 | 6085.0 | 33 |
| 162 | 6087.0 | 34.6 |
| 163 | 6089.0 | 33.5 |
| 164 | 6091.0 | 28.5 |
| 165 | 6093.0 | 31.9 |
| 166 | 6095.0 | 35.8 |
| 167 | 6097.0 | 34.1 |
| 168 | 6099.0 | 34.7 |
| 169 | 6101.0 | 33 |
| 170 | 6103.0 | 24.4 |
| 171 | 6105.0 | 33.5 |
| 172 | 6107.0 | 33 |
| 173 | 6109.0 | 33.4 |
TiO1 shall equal 0.10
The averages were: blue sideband 34.6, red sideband 33.5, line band 31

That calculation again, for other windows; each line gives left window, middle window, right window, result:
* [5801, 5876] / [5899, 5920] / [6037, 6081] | 0.31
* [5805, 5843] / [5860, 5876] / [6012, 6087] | 0.16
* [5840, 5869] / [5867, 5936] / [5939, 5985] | 0.24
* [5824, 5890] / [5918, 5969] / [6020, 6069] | 0.04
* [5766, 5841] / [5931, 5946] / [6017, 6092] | 0.17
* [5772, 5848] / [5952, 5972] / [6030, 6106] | 0.11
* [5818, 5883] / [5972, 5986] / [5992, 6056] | 0.07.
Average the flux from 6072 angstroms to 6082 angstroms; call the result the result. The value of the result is 34.9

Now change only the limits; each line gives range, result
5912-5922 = 27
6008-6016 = 30.3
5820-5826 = 38.1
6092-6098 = 33.9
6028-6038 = 33.9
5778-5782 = 34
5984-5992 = 33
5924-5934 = 30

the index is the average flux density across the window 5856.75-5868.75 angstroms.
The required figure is 27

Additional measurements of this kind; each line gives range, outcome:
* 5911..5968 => 29.6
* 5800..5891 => 30.8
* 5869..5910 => 21.8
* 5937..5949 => 30.6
